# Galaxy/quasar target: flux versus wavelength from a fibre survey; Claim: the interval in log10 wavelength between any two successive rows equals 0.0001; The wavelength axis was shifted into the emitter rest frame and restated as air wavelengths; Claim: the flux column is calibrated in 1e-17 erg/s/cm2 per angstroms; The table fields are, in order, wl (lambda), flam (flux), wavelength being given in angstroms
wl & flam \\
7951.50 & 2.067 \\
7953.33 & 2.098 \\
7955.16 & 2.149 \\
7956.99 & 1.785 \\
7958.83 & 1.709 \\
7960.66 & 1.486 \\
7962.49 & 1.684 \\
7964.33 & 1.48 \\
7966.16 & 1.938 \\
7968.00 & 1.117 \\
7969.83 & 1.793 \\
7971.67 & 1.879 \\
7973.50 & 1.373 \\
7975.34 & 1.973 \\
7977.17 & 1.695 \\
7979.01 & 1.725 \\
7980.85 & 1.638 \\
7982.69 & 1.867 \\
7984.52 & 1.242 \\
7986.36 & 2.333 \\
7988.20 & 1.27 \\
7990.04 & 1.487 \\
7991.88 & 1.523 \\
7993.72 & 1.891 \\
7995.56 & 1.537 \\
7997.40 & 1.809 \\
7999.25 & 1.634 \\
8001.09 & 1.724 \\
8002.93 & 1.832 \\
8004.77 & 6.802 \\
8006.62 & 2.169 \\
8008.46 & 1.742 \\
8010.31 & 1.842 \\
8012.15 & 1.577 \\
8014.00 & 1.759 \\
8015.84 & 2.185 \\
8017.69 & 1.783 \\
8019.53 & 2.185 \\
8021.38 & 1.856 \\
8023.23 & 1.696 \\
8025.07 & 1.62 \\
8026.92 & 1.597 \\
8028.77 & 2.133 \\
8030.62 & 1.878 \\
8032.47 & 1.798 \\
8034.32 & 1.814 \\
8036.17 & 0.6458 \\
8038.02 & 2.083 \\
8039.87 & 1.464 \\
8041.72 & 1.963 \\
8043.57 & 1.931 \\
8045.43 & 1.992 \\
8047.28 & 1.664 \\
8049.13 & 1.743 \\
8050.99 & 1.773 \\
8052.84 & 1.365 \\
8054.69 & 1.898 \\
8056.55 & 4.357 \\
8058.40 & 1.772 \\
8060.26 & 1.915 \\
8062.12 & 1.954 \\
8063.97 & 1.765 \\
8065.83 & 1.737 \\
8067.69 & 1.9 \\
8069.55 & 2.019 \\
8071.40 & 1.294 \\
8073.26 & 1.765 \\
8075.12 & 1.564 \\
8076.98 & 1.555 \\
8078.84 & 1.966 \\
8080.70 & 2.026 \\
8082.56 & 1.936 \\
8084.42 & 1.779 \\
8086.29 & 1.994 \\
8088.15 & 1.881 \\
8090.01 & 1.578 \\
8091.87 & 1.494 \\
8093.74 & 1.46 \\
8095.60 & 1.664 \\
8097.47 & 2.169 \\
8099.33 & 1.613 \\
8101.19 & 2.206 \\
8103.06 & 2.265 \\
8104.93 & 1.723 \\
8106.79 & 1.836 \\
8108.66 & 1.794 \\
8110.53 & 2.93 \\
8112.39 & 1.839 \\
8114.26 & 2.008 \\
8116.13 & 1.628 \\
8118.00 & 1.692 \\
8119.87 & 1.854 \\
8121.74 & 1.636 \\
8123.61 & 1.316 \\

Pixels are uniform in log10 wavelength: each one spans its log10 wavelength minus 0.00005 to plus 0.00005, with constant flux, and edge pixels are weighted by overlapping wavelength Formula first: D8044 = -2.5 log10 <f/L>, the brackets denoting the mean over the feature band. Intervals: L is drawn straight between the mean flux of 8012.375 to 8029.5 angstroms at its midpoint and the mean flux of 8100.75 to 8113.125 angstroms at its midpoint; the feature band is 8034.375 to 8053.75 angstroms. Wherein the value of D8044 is 0.15 mag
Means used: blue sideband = 1.85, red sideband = 2.08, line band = 1.67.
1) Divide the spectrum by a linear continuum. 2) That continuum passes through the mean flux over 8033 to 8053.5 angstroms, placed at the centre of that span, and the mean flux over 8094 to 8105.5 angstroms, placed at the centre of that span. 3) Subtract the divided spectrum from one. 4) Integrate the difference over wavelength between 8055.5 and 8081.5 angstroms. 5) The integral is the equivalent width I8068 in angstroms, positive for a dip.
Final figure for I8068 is -2.73 angstroms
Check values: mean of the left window 1.68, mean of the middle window 1.97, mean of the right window 1.92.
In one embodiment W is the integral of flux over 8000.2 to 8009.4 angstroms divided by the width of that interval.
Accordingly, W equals 2.86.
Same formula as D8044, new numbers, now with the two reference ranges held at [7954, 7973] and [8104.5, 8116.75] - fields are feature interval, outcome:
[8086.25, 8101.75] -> 0.11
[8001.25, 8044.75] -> -0.11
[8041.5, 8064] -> -0.08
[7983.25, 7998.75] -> 0.07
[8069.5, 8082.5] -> 0.11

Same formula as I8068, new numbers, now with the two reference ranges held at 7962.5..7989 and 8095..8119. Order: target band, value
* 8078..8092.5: 0.5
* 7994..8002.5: 0.1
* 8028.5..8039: 0.6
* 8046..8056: 0.2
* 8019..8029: -0.2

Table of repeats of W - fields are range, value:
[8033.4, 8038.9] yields 1.51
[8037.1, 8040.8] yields 1.77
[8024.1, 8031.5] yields 1.81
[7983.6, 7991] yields 1.58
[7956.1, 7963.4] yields 1.67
